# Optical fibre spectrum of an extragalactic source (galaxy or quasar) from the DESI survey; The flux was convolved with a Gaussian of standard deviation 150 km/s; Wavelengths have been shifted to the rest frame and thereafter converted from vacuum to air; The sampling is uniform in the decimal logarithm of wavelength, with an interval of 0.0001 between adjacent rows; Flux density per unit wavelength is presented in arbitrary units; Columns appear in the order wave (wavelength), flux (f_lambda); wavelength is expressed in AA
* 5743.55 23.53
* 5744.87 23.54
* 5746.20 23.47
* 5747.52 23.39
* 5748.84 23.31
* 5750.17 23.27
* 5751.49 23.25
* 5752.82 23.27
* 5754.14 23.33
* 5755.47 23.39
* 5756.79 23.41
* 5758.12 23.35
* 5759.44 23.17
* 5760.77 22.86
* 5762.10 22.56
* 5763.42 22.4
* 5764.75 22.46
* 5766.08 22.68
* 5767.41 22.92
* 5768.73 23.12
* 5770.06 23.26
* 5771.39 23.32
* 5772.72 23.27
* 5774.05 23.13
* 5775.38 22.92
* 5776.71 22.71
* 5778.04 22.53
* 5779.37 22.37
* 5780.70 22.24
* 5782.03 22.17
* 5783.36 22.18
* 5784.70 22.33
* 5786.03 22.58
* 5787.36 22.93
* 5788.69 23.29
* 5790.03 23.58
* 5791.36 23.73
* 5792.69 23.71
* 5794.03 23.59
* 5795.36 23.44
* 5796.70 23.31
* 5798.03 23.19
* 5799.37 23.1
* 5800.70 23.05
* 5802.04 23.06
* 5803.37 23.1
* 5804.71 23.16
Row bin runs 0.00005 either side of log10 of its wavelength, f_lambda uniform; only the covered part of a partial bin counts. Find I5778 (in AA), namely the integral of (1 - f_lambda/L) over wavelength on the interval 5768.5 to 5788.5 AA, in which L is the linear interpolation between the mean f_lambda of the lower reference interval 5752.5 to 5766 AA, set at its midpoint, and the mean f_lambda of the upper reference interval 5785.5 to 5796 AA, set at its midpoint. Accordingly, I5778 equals 0.4 AA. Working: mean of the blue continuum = 23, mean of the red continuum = 23.4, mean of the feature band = 22.7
